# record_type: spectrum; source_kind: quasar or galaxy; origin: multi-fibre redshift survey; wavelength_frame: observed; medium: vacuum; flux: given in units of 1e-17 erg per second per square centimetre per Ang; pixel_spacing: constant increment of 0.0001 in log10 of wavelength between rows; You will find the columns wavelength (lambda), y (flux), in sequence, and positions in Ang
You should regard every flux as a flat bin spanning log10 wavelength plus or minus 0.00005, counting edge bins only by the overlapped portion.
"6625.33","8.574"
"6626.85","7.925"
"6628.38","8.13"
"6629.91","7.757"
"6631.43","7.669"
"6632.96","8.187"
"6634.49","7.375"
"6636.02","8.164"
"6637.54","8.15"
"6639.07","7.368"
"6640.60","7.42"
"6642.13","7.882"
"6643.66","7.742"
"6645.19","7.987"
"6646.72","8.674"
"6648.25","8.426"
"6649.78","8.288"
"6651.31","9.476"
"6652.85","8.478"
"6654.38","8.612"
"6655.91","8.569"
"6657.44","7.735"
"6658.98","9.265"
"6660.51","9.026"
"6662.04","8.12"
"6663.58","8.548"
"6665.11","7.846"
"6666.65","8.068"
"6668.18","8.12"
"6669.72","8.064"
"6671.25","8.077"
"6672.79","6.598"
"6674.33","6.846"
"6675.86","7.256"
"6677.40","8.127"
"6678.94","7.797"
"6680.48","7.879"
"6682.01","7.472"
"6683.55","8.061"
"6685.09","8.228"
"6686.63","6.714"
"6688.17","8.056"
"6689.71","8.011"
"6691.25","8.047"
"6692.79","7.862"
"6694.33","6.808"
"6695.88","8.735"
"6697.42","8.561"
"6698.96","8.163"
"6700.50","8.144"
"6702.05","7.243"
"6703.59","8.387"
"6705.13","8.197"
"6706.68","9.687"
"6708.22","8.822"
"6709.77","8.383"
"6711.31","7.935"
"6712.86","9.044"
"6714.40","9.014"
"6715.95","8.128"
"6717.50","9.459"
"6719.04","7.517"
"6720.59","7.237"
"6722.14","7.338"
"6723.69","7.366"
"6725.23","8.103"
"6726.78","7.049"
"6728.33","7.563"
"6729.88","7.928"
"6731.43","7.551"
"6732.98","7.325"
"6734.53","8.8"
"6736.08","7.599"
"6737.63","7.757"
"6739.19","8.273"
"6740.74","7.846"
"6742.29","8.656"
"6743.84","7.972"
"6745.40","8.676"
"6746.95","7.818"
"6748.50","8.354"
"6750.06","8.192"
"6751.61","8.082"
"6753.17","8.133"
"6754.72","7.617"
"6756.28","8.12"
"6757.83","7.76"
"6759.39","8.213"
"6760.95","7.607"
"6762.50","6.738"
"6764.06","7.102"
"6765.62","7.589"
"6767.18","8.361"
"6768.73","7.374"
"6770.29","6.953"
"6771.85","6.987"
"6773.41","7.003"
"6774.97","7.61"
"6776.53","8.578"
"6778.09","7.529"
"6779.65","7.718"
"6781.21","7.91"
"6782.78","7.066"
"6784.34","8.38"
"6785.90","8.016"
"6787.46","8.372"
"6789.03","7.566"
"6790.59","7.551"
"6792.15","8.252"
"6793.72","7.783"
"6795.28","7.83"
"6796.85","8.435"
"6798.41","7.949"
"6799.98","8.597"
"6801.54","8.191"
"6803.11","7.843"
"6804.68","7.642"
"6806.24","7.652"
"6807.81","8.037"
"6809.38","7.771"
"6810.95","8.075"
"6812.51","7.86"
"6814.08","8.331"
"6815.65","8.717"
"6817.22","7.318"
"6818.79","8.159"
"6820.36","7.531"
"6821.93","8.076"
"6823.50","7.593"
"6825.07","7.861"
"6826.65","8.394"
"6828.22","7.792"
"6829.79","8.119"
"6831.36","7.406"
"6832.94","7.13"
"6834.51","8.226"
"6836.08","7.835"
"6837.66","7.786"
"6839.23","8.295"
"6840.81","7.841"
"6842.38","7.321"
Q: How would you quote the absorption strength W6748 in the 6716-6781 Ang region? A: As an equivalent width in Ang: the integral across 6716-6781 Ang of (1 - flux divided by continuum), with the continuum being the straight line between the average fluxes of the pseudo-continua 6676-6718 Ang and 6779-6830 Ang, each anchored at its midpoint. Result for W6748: 2.1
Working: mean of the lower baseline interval 8.16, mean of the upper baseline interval 7.95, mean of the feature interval 7.8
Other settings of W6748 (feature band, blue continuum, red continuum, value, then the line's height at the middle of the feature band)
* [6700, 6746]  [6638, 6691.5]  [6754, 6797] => -1.4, 7.86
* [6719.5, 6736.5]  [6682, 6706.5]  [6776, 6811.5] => 0.7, 7.96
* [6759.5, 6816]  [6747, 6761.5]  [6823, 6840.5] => 1.0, 7.94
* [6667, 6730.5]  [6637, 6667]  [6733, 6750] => 2.0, 8.21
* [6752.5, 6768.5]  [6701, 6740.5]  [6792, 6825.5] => 0.6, 8.02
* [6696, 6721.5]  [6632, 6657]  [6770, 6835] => -1.1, 8.04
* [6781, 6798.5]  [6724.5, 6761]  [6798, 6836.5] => 0.0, 7.94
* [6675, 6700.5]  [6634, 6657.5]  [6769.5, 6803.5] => 0.6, 8.07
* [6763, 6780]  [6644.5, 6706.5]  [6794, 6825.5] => 1.0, 8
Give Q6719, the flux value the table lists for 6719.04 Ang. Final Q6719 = 7.517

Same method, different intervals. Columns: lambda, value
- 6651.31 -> 9.476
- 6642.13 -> 7.882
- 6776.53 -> 8.578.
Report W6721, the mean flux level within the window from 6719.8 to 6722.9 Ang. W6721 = 7.28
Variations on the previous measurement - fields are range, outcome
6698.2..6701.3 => 8.14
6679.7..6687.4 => 7.67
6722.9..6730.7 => 7.6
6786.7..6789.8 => 7.95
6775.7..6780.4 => 7.94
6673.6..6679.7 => 7.51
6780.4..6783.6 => 7.49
